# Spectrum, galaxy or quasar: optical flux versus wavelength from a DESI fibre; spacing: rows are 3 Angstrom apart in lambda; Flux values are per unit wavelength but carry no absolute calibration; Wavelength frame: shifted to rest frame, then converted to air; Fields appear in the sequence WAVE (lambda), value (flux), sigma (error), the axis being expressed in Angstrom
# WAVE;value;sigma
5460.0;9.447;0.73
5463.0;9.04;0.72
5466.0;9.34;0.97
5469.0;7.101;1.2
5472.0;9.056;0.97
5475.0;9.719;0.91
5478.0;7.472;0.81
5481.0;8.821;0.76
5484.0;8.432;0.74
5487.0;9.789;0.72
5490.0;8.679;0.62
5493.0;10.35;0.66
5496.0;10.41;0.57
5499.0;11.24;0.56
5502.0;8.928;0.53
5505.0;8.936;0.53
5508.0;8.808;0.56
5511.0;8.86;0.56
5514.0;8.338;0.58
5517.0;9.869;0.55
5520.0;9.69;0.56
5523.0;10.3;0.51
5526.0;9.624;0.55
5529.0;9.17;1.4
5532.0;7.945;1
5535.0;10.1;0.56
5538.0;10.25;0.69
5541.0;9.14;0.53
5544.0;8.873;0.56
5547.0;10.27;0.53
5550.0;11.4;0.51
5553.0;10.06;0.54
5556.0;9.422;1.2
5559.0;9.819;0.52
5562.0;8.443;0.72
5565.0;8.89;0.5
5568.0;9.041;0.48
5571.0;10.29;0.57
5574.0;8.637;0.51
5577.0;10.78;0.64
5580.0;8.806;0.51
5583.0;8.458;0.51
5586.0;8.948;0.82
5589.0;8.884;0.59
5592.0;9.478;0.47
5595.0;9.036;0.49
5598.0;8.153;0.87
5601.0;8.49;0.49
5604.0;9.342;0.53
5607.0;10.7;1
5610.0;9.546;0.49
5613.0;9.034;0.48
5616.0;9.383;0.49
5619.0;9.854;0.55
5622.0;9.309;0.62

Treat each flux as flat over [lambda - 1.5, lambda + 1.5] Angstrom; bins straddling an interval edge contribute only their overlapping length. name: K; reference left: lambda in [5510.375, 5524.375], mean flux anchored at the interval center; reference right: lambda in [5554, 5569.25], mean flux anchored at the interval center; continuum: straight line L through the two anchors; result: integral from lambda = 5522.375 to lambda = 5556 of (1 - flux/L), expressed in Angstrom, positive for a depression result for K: -1.5 Angstrom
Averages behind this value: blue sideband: 9.44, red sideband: 9.16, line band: 9.71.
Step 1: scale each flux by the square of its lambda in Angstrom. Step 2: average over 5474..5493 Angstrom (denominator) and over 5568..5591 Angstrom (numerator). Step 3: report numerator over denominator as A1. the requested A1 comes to 1.07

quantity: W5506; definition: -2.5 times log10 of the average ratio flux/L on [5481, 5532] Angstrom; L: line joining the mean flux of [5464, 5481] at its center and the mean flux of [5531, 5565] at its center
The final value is -0.043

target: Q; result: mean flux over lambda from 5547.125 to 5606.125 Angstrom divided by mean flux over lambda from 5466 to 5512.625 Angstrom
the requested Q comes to 1.0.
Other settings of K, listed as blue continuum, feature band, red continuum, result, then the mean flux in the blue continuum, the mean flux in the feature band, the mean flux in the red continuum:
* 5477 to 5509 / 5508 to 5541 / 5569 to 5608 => -0.38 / 9.3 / 9.37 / 9.21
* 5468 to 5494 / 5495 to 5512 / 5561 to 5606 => -1.23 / 8.83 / 9.52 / 9.07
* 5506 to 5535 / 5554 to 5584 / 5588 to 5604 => -1.00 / 9.22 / 9.29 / 8.86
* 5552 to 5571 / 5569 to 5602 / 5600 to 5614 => 1.09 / 9.34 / 9.1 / 9.47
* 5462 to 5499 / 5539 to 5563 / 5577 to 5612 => -1.53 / 9.11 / 9.72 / 9.15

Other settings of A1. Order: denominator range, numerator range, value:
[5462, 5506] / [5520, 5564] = 1.07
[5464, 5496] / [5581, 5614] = 1.06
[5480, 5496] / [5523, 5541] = 1.03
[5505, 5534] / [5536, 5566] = 1.07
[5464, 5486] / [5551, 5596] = 1.12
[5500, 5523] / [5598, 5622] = 1.06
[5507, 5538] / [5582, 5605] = 0.97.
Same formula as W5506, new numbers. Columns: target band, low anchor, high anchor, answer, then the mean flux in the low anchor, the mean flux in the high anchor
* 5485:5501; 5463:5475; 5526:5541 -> -0.12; 8.72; 9.37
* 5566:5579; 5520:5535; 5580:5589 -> -0.09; 9.39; 8.75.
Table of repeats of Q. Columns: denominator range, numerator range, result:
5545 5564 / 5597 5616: 0.94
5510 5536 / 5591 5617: 0.99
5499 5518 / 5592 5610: 1.01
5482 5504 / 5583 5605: 0.92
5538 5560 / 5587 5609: 0.93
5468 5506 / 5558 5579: 1.02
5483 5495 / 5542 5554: 1.08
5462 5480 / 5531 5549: 1.11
